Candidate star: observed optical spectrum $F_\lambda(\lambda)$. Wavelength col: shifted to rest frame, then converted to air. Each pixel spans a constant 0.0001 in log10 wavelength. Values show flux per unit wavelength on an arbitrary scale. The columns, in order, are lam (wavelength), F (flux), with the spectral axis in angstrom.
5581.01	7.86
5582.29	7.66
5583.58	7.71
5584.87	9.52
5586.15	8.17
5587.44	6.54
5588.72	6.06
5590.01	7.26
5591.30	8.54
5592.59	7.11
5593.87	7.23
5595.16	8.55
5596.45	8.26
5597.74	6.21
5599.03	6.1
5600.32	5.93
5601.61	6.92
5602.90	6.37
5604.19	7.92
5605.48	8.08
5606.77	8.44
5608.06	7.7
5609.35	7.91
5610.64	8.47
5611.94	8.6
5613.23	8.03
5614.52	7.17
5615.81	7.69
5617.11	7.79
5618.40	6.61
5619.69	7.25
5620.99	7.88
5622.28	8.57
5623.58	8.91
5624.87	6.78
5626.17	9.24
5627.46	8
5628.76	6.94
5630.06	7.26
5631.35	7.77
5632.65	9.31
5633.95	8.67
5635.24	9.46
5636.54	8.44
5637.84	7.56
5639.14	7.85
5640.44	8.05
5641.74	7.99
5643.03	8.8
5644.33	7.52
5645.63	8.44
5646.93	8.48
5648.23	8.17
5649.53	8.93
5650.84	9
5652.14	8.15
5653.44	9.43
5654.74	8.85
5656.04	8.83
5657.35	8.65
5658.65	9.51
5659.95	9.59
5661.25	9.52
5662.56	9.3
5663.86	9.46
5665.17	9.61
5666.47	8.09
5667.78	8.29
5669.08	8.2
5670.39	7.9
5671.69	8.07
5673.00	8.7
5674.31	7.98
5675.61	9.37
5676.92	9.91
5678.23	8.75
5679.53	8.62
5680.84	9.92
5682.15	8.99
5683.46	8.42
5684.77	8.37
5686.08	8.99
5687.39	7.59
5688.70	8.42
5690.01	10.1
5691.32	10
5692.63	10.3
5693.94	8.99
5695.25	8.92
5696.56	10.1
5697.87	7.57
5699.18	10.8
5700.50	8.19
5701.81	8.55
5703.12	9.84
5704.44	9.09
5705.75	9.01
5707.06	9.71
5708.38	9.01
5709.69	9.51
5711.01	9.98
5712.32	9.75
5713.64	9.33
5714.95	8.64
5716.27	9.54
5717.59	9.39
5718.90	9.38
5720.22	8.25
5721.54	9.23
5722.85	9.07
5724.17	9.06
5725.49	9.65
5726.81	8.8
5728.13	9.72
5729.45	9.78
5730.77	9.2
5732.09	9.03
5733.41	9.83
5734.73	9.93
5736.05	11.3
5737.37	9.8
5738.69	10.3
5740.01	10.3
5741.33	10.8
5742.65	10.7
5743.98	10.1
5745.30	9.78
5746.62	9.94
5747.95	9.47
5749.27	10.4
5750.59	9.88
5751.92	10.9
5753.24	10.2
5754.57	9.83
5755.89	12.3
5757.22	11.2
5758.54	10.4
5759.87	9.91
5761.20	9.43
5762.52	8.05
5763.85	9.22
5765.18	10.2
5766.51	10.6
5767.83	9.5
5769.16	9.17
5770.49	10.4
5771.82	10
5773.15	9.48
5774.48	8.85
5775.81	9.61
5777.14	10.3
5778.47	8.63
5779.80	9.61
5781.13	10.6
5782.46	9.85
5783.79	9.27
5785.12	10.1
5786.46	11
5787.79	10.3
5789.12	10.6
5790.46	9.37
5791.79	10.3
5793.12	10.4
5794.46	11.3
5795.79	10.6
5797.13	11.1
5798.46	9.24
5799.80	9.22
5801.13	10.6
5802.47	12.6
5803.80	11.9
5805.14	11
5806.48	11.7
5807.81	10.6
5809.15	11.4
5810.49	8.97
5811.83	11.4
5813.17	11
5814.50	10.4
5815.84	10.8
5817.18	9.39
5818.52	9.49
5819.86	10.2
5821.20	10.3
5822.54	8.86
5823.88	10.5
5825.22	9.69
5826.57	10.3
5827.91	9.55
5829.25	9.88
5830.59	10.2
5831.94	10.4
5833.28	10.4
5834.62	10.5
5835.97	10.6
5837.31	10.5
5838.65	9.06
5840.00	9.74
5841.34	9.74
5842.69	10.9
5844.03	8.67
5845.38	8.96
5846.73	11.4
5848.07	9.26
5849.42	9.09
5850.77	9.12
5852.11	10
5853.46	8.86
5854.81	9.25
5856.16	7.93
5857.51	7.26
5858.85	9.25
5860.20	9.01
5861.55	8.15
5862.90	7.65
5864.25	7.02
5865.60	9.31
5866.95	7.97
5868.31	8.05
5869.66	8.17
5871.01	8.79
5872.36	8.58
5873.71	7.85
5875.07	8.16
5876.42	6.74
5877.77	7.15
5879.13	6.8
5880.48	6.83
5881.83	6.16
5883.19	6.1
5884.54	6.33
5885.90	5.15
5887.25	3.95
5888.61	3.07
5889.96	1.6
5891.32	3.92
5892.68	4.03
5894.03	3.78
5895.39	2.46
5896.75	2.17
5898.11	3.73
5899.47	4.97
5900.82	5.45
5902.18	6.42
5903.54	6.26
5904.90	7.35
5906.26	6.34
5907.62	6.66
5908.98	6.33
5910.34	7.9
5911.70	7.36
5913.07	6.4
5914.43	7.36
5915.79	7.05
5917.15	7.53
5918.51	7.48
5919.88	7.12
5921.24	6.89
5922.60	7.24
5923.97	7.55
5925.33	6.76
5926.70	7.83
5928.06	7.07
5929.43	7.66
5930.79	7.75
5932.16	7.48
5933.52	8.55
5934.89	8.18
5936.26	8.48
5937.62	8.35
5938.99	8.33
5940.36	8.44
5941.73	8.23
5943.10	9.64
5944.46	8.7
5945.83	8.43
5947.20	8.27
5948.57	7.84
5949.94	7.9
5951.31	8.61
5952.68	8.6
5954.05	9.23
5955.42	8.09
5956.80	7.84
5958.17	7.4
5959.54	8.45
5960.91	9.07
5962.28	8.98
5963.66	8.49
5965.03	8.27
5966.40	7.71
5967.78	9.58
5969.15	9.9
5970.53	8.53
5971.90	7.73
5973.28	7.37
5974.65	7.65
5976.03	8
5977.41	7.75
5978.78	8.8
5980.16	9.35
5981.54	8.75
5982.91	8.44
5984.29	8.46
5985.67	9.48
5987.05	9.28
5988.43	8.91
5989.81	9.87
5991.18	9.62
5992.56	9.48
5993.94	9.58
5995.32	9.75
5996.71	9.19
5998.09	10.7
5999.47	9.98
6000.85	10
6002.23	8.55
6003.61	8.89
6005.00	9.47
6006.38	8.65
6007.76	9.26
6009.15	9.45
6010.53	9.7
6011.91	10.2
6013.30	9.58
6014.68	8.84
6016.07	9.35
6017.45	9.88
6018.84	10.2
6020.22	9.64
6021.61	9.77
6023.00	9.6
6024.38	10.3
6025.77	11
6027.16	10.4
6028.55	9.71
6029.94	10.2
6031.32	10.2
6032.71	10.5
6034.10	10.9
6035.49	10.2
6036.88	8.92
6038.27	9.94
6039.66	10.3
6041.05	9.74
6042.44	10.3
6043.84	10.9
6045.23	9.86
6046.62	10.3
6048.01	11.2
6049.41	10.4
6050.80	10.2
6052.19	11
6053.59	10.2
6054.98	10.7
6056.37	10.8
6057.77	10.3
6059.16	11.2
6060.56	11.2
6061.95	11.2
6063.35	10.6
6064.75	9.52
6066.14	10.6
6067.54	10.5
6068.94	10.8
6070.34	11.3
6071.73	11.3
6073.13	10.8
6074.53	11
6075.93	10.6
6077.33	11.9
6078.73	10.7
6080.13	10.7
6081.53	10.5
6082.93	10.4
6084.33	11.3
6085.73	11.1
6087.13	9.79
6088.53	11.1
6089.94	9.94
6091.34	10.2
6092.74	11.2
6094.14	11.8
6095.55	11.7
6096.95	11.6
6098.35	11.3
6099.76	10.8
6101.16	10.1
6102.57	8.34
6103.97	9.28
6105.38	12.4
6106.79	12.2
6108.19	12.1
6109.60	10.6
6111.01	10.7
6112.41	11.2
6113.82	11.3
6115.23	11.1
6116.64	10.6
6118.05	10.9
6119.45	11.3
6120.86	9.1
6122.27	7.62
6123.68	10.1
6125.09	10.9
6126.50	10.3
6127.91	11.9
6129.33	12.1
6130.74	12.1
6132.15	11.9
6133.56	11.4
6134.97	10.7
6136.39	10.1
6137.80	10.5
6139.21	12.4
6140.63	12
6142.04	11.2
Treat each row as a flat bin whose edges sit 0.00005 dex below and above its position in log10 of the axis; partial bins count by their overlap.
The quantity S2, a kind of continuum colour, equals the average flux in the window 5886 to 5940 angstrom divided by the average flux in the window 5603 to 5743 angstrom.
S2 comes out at 0.71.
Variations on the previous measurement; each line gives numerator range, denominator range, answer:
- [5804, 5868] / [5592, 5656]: 1.22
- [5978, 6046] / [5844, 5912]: 1.40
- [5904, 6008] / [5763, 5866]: 0.84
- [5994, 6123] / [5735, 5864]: 1.04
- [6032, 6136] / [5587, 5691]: 1.30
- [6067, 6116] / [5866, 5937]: 1.68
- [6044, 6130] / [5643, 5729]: 1.19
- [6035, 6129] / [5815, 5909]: 1.36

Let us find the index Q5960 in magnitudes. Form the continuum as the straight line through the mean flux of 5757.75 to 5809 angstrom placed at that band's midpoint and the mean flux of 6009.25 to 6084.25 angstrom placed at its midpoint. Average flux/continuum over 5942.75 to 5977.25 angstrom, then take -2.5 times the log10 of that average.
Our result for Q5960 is 0.22 mag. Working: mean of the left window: 10.1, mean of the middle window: 8.39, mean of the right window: 10.4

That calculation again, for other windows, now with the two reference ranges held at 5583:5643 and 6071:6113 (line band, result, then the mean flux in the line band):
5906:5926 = 0.35 mag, 7.08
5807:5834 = -0.12 mag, 10.2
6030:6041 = 0.04 mag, 10.1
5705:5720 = -0.11 mag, 9.35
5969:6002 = 0.14 mag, 9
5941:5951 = 0.18 mag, 8.44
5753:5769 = -0.15 mag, 10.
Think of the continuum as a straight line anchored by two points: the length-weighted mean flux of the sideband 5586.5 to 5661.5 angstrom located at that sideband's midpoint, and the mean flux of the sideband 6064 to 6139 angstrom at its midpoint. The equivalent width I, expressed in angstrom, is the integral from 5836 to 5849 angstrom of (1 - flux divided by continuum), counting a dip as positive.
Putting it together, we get -0.8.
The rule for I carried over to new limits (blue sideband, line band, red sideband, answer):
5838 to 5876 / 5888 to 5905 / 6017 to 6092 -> 9.3 angstrom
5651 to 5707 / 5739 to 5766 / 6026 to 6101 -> -2.5 angstrom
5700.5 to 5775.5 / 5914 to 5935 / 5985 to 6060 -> 5.1 angstrom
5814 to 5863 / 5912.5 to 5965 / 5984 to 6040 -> 9.1 angstrom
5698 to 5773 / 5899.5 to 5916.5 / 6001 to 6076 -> 5.6 angstrom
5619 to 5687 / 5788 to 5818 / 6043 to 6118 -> -4.1 angstrom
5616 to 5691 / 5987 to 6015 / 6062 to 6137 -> 2.2 angstrom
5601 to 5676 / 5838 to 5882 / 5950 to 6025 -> 1.1 angstrom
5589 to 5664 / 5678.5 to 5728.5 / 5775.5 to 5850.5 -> -1.2 angstrom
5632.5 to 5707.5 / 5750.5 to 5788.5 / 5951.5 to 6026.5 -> -4.4 angstrom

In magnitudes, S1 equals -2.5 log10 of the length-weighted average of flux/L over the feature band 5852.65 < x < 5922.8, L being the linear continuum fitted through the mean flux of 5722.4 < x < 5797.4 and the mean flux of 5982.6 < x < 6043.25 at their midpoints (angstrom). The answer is 0.43 mag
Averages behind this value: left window 9.99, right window 9.7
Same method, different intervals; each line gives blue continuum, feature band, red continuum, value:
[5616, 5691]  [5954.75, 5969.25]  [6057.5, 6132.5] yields 0.19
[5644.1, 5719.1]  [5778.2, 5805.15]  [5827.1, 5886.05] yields -0.18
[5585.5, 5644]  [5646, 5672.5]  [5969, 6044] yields -0.11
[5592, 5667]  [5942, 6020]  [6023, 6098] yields 0.14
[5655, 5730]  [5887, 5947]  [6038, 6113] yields 0.46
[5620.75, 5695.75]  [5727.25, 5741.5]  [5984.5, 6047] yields -0.12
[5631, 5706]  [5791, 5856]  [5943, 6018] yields -0.15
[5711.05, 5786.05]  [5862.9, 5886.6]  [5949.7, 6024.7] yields 0.26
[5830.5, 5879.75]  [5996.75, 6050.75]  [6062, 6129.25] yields 0.03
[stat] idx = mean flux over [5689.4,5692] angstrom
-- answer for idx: 10.1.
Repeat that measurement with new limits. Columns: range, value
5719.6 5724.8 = 8.91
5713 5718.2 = 9.22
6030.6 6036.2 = 10.5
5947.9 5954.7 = 8.43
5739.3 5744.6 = 10.5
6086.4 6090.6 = 10.3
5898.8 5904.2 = 5.78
